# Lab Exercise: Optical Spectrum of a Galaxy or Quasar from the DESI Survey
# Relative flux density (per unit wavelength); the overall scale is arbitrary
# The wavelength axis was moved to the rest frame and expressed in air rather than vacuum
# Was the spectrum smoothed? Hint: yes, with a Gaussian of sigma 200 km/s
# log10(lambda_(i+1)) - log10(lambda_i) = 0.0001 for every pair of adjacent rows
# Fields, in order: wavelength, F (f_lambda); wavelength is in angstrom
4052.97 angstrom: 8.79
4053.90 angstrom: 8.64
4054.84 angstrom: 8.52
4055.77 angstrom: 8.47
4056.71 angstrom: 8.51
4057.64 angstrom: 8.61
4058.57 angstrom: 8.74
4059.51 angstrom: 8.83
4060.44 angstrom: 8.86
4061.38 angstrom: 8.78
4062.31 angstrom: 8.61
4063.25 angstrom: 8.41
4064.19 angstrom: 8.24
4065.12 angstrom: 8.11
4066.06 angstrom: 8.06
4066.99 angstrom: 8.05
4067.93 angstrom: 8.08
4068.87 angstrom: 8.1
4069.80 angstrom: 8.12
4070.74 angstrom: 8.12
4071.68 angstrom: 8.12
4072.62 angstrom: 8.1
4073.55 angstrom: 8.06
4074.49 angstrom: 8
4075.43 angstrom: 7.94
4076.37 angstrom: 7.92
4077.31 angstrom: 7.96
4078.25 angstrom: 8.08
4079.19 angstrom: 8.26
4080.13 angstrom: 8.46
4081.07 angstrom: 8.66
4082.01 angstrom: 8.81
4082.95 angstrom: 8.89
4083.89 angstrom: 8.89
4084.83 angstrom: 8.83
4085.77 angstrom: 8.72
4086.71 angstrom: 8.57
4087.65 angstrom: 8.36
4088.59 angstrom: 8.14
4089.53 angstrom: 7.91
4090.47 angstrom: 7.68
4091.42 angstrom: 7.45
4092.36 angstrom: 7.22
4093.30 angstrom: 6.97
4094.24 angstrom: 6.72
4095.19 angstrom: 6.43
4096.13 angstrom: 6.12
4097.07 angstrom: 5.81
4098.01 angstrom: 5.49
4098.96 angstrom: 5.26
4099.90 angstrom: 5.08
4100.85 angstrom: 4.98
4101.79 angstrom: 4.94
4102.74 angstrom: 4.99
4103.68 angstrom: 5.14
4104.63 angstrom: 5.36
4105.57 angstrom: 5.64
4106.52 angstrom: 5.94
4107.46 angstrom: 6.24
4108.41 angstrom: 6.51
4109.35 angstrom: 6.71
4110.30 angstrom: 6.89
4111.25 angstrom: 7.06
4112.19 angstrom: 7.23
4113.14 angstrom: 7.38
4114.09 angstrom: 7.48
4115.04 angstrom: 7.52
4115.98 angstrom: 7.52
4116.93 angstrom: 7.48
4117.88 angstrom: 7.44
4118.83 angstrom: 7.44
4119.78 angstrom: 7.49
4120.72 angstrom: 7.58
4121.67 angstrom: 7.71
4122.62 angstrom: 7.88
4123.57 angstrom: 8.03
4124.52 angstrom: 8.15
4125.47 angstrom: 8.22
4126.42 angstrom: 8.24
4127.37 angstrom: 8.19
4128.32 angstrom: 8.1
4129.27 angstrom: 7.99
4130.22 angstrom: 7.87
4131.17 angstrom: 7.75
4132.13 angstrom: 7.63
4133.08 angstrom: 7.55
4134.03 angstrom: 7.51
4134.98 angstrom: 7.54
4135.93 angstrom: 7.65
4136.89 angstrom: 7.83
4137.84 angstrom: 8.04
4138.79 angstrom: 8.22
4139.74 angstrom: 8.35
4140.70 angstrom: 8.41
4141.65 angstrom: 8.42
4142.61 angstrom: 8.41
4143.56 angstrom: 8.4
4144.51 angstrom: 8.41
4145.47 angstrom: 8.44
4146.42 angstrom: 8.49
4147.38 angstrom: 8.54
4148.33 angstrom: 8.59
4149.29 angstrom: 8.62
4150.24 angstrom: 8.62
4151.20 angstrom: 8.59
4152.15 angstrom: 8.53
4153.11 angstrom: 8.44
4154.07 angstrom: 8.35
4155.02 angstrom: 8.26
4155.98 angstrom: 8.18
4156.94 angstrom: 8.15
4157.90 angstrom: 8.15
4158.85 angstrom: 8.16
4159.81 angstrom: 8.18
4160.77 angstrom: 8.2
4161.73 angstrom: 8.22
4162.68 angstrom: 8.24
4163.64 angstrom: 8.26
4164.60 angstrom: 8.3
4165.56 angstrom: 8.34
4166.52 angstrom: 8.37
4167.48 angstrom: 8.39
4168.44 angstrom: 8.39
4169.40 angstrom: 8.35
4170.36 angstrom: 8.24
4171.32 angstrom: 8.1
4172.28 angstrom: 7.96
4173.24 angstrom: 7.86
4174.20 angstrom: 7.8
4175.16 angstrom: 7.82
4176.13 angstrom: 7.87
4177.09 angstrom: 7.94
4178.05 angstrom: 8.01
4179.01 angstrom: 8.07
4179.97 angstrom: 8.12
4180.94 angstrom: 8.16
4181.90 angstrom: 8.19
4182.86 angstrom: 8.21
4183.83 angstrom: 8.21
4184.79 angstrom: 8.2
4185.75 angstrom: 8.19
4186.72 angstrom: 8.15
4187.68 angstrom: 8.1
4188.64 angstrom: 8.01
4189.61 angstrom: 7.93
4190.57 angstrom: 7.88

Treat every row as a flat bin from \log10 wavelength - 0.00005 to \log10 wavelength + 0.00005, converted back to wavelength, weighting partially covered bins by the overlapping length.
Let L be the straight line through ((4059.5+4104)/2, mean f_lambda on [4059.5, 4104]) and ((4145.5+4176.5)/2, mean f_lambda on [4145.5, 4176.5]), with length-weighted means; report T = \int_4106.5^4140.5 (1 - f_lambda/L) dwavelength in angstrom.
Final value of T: 1.55 angstrom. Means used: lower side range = 7.6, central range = 7.6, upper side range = 8.27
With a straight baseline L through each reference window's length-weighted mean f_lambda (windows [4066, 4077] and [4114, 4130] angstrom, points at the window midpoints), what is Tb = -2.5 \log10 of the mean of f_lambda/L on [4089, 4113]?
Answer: 0.26 mag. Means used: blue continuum 8.05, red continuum 7.8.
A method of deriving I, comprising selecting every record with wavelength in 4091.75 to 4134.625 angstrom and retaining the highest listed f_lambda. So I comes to 8.24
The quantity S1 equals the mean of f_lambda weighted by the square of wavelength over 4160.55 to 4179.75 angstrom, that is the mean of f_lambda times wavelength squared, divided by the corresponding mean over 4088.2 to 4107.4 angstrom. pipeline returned 1.37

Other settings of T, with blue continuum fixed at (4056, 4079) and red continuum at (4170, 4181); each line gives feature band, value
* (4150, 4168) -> -0.6 angstrom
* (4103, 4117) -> 2.6 angstrom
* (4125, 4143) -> 0.2 angstrom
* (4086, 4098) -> 1.4 angstrom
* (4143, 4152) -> -0.5 angstrom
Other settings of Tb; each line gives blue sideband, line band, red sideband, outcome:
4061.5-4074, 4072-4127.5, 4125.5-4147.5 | 0.12 mag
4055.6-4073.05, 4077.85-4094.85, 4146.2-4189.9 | 0.03 mag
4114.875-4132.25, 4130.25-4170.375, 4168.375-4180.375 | -0.04 mag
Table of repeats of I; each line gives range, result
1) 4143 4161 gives 8.62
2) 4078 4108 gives 8.89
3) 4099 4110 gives 6.71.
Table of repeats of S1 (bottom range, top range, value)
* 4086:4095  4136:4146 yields 1.11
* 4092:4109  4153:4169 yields 1.46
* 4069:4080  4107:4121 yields 0.91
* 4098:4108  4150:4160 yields 1.59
